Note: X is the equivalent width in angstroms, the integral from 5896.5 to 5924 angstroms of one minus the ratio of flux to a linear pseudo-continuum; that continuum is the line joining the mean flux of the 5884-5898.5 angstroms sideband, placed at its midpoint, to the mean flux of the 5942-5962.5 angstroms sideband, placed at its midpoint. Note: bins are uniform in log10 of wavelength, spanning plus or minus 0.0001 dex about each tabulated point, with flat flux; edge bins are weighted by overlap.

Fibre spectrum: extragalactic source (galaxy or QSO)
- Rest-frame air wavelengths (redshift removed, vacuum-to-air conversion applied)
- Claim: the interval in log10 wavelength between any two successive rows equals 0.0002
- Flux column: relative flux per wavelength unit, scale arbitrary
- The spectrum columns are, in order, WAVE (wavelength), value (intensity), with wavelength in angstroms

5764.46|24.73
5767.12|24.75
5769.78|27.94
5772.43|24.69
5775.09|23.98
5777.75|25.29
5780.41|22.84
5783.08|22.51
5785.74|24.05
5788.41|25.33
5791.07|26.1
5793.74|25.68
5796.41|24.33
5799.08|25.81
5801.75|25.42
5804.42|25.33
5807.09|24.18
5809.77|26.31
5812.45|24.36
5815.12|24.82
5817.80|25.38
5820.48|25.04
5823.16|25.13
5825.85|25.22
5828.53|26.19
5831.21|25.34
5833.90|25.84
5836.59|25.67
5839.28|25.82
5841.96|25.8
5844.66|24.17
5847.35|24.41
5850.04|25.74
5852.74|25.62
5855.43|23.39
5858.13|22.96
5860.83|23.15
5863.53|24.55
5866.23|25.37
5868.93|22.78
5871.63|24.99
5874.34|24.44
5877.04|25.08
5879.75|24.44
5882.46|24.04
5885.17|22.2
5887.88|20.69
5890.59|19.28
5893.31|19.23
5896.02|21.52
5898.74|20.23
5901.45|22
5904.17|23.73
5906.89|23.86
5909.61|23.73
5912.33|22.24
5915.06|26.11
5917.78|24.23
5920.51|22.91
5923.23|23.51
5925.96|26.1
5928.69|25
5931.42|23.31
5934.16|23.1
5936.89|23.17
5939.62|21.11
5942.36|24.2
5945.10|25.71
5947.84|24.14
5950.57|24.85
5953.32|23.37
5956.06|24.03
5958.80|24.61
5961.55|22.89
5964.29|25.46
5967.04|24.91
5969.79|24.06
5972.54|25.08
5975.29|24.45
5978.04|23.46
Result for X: -1.9 angstroms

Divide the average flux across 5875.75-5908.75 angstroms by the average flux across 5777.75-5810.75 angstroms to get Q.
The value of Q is 0.9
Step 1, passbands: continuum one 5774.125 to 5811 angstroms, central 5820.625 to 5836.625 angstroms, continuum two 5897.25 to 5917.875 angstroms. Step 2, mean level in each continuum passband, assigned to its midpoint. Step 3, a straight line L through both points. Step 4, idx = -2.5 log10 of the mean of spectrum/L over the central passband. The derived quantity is -0.05 mag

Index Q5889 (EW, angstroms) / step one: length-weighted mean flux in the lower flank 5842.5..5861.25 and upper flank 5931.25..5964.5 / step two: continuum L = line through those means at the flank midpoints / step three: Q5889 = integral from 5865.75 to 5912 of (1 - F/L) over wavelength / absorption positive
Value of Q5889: 2.7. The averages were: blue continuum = 24.3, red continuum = 23.8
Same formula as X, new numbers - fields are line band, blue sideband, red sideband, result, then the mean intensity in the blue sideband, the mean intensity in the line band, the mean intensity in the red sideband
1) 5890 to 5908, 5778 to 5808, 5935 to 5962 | 1.97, 24.7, 21.5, 23.8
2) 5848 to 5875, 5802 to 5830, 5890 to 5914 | -0.97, 25.2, 24.3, 21.9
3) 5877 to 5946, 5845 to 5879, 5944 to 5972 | 3.79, 24.4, 23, 24.4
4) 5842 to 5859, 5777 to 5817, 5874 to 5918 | -0.61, 24.8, 24.5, 22.7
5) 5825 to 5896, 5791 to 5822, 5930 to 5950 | 1.53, 25.2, 24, 23.6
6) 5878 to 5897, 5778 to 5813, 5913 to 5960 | 2.05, 24.8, 21.7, 24.1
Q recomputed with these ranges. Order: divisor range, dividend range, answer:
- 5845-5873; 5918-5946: 0.98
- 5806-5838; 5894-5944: 0.92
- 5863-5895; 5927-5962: 1.04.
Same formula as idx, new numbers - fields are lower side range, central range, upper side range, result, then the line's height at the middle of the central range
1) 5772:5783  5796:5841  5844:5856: -0.04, 24.4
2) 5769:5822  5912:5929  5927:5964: -0.01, 24.1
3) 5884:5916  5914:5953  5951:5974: -0.04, 23.2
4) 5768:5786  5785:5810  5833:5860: -0.03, 24.6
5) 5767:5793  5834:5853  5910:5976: -0.04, 24.5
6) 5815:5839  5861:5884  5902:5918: 0.01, 24.6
